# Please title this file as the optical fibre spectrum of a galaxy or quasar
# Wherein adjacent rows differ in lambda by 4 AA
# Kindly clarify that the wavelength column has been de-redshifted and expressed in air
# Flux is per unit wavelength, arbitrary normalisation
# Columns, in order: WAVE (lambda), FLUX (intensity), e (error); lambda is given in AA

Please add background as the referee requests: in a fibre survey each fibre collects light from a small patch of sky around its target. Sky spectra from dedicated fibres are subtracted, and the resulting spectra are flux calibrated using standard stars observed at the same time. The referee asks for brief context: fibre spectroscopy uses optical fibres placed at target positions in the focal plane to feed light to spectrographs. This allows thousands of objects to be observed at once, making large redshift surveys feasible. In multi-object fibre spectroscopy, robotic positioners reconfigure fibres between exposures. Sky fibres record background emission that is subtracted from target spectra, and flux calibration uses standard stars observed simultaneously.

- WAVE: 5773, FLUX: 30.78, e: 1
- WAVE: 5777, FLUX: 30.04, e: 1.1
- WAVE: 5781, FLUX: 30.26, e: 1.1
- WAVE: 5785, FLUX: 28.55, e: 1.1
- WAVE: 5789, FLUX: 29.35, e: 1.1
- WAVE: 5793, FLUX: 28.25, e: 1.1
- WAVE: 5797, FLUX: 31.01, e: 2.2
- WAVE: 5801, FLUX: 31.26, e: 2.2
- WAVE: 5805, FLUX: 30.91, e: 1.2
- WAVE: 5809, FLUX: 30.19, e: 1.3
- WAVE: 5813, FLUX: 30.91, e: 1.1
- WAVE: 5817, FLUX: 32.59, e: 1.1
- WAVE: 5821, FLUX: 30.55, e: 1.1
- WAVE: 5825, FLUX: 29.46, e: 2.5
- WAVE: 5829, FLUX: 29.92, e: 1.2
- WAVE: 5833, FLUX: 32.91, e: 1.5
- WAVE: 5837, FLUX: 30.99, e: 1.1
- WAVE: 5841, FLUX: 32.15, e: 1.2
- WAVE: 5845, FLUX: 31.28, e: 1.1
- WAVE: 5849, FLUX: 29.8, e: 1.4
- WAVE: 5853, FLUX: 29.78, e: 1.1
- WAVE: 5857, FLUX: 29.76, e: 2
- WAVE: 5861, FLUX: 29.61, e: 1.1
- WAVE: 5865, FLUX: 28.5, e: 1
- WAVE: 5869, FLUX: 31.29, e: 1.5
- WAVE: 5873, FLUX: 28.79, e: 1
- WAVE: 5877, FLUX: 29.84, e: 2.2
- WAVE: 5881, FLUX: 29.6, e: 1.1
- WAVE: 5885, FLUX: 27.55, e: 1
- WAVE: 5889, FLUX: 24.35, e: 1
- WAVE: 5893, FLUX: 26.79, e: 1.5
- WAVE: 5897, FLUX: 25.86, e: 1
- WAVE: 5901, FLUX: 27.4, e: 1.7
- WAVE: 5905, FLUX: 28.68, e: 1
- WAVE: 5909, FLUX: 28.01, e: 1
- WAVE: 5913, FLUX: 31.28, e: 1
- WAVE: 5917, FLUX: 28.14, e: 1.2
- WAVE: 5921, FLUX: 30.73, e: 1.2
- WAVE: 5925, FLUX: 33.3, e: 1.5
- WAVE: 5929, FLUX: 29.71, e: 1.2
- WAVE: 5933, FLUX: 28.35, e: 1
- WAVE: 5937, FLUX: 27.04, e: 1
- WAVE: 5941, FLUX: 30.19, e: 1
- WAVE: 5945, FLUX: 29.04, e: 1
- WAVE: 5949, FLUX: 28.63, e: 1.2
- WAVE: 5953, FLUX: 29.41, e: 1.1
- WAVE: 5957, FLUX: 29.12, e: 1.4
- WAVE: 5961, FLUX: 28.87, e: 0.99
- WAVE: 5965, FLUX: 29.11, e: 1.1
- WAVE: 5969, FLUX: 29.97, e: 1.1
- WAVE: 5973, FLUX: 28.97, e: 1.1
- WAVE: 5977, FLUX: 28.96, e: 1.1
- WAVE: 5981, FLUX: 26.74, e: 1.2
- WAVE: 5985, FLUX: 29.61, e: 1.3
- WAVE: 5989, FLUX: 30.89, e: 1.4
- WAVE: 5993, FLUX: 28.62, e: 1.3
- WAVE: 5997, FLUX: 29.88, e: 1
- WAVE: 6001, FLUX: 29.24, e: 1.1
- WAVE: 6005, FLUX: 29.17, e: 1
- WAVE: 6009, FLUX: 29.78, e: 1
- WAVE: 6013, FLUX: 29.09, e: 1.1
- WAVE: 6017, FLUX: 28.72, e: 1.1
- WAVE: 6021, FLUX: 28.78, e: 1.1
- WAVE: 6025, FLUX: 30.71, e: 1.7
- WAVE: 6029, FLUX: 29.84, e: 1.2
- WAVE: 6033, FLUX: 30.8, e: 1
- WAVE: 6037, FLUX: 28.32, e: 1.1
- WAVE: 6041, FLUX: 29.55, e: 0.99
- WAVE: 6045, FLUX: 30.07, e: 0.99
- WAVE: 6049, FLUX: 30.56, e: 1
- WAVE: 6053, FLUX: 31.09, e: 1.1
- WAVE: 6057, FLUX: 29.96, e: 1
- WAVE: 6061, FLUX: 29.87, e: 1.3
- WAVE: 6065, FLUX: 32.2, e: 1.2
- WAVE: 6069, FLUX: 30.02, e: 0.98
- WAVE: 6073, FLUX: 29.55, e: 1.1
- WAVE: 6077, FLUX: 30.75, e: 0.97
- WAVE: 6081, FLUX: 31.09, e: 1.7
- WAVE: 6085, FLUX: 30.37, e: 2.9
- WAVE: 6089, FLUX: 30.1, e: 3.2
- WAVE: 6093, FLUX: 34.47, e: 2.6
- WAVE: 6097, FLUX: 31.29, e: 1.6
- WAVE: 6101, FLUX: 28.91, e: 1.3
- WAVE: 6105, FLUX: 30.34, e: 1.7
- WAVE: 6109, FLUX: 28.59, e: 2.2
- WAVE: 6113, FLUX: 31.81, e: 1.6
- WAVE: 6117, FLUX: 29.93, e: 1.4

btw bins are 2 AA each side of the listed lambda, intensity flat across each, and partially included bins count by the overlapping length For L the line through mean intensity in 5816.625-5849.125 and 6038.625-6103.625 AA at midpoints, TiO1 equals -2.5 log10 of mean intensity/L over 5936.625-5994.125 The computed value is 0.06 mag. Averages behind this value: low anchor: 31.1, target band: 29.1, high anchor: 30.6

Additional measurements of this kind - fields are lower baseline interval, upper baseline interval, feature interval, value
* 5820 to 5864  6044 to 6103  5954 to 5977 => 0.05 mag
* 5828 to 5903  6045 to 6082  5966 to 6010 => 0.03 mag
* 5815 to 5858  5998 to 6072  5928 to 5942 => 0.06 mag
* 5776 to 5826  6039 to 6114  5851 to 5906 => 0.07 mag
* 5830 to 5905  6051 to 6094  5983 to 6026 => 0.03 mag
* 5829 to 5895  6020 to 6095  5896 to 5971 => 0.03 mag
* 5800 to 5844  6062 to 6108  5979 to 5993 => 0.07 mag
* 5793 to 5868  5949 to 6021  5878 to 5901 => 0.12 mag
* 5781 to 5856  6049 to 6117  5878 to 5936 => 0.07 mag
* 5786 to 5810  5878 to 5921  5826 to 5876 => -0.05 mag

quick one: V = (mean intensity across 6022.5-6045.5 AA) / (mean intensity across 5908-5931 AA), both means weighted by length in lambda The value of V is 1.0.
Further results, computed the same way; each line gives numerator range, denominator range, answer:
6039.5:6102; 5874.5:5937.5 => 1.07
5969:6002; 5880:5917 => 1.05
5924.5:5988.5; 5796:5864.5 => 0.95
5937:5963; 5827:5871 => 0.95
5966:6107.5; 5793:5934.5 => 1.01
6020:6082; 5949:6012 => 1.03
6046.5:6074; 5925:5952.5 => 1.04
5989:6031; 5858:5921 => 1.03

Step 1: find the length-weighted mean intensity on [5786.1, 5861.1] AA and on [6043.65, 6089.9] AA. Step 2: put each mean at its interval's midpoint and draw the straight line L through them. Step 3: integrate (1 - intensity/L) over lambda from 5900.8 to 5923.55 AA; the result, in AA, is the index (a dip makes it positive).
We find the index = 0.9 AA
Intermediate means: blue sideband 30.6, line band 29.3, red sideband 30.5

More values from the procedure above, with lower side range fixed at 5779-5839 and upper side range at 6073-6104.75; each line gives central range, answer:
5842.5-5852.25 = 0.0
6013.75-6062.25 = 1.5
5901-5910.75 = 0.8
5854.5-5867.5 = 0.5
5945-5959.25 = 0.8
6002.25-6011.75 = 0.4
